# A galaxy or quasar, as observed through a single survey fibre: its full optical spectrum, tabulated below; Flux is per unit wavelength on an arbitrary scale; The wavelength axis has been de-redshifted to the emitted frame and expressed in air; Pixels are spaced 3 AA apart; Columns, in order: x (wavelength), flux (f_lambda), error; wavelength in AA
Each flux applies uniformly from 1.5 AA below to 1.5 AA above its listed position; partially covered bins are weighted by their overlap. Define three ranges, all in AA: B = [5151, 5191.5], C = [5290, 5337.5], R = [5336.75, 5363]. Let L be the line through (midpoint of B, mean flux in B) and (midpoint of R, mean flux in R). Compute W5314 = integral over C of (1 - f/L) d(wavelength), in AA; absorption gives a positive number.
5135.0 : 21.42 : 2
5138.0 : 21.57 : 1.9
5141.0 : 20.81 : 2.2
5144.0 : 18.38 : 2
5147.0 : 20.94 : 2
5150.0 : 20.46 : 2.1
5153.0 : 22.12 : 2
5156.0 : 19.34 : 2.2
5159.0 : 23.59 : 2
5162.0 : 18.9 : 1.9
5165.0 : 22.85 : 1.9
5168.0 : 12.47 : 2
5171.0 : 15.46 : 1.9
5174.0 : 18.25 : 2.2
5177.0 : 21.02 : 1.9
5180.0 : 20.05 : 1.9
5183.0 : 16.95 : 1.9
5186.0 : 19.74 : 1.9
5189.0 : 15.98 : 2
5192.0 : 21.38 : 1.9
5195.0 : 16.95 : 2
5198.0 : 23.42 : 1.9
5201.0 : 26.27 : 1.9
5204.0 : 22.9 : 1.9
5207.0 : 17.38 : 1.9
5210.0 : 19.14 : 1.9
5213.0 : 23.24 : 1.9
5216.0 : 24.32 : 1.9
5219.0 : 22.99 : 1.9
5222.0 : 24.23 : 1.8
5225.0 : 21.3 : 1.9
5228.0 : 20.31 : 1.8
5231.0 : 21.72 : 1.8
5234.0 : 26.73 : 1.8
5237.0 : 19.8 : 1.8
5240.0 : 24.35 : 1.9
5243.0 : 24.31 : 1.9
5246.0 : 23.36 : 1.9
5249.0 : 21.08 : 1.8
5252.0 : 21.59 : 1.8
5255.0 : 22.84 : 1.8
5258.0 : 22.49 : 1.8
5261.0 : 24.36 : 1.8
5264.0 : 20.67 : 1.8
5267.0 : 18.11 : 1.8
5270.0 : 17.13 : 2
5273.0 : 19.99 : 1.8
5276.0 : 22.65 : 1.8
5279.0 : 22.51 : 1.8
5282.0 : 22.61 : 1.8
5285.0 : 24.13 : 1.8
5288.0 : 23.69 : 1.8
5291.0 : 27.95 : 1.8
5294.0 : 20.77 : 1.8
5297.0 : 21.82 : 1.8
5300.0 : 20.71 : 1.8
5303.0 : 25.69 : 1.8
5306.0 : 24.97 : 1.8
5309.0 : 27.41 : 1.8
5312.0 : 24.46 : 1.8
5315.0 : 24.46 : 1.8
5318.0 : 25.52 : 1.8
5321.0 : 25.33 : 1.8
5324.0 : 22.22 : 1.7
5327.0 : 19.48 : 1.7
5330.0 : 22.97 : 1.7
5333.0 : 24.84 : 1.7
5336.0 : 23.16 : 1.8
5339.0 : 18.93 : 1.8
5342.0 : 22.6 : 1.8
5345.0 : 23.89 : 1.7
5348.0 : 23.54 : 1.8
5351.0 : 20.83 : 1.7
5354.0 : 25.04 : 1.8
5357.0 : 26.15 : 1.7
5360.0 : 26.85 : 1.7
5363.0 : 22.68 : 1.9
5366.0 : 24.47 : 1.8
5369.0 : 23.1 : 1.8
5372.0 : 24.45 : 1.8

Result -2.7 AA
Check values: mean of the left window 19.1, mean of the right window 23.4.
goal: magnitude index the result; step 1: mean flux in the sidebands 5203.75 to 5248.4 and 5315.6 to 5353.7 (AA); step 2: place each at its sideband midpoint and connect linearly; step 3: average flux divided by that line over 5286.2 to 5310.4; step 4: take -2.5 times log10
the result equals -0.065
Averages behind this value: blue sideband 22.4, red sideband 22.9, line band 24.1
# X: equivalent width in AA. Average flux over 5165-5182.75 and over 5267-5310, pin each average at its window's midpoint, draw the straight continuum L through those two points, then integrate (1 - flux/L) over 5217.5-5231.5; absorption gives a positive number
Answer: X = -1.5 AA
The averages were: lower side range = 17.9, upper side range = 22.8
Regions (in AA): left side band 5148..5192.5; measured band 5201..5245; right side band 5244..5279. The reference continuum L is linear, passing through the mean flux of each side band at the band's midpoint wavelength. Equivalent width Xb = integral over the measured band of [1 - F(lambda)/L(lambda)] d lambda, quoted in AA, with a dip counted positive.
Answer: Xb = -4.3 AA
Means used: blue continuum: 19.2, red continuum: 21.4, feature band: 22.5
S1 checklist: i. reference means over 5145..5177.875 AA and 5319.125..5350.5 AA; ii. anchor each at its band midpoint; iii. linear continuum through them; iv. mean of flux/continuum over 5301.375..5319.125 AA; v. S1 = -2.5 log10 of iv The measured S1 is -0.144 mag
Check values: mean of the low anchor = 19.5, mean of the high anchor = 22.7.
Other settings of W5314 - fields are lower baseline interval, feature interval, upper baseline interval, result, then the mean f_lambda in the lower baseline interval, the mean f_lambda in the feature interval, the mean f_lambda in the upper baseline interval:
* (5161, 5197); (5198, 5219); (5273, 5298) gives -2.8 AA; 18.4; 22.4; 23.1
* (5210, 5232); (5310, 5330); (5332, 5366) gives -0.3 AA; 22.4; 23.6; 23.5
